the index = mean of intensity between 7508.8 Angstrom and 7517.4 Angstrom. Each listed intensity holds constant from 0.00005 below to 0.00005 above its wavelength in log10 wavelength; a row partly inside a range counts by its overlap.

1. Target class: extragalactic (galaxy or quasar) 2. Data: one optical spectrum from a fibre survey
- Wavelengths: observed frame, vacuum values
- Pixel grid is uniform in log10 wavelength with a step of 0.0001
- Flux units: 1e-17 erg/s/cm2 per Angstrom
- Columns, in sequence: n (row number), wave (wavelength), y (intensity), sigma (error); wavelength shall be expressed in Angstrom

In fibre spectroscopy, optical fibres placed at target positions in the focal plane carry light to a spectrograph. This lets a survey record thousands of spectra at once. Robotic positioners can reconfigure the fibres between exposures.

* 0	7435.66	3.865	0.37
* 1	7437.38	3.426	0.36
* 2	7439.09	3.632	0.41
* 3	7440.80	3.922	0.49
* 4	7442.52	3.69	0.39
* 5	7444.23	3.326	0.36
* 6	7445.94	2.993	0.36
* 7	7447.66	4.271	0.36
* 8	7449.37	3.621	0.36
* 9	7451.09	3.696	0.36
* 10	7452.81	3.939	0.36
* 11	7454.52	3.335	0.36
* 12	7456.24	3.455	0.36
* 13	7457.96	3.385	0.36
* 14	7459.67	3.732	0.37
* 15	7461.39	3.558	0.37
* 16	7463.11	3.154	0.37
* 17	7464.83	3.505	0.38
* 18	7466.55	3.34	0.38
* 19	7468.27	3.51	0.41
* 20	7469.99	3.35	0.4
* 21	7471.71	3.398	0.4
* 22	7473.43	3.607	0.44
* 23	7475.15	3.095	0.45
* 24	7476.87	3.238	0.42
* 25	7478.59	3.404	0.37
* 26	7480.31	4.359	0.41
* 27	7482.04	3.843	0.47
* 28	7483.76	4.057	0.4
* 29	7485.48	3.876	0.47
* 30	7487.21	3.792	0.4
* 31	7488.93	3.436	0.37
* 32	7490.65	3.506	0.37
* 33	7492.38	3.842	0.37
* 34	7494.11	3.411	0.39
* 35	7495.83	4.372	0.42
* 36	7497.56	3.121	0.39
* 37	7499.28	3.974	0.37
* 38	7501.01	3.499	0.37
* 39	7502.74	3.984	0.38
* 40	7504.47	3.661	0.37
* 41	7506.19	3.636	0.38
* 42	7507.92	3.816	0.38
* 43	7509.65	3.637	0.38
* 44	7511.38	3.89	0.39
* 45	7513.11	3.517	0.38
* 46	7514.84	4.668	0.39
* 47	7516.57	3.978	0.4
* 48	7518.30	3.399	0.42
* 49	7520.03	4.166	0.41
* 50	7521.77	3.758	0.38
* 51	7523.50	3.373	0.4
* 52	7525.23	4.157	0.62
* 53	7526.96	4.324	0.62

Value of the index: 3.94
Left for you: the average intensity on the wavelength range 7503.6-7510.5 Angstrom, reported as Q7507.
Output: 3.69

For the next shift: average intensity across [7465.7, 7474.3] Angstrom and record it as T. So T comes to 3.44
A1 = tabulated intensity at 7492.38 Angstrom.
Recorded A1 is 3.842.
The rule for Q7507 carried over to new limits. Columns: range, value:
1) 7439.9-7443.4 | 3.8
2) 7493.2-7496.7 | 3.89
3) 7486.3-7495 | 3.6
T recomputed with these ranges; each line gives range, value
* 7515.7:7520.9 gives 3.85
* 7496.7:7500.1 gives 3.55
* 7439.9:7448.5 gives 3.64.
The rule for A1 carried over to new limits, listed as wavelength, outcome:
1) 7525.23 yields 4.157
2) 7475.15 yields 3.095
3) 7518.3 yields 3.399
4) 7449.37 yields 3.621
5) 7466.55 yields 3.34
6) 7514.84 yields 4.668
